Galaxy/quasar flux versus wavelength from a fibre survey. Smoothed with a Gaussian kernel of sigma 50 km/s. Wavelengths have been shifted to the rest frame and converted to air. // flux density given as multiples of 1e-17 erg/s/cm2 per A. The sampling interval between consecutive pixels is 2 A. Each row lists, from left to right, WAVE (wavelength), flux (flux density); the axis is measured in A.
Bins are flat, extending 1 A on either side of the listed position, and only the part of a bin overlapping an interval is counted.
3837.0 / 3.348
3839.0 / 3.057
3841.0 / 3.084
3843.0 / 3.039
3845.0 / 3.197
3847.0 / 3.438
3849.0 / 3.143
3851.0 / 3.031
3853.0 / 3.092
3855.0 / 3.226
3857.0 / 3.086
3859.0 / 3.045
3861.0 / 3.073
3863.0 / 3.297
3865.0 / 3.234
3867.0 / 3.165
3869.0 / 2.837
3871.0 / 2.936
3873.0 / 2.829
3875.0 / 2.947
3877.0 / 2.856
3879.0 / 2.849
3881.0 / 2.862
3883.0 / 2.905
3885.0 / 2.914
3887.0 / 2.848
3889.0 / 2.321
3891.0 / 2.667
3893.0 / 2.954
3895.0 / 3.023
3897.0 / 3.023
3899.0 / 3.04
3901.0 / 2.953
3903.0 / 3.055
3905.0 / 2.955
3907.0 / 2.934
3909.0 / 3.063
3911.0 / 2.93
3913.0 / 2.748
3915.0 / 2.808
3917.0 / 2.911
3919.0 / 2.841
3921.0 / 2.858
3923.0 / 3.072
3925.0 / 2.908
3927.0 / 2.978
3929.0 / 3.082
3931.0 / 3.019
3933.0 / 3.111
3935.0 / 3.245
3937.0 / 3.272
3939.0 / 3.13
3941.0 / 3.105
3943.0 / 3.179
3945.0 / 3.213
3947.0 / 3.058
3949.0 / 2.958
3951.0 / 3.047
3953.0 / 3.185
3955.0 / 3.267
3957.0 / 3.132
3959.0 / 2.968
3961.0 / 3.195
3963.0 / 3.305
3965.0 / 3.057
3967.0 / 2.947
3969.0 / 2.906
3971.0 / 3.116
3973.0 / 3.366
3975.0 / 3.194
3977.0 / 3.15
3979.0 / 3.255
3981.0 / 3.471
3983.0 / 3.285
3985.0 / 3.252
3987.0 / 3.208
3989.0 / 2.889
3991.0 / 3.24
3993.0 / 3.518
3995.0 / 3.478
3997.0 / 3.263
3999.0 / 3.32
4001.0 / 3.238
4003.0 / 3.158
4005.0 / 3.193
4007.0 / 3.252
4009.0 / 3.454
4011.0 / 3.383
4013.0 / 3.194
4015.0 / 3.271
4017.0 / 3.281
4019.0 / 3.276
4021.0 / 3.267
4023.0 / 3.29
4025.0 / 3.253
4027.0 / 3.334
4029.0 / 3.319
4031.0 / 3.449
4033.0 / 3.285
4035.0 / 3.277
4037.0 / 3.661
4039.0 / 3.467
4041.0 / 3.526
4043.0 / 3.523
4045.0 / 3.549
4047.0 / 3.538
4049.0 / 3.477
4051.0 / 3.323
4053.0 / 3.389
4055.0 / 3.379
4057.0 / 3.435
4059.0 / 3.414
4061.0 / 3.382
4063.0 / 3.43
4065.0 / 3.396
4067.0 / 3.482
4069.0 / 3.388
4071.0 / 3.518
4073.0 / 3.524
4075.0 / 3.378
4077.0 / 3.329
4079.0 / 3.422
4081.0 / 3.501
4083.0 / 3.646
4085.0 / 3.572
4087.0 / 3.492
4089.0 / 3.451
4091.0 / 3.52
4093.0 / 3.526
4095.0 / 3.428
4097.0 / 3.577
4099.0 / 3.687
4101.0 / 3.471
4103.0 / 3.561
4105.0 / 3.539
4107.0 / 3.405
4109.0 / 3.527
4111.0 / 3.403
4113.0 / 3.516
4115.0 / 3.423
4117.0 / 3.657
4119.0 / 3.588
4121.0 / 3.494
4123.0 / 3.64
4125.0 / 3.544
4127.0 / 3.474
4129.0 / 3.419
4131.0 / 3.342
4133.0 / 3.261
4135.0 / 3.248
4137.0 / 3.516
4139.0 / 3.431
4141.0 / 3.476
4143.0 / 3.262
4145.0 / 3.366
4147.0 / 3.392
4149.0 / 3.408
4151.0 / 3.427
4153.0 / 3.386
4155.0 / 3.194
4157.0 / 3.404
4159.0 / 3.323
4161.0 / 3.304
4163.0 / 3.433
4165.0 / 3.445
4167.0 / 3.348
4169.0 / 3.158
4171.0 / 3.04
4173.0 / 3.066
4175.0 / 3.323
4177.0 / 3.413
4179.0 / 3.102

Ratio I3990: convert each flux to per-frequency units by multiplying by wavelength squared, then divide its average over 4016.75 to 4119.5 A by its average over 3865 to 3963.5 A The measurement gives 1.2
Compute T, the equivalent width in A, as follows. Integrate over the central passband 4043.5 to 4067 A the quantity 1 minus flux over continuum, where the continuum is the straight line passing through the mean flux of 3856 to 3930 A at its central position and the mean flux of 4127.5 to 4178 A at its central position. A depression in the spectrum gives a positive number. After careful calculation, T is -1.80 A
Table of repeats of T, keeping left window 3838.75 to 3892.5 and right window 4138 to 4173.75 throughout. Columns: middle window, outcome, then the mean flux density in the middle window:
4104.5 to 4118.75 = -1.0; 3.5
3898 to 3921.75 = 1.0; 2.93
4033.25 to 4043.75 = -0.9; 3.48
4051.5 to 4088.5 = -2.5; 3.45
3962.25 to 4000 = -1.1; 3.22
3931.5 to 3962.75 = -0.5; 3.14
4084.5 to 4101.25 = -1.4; 3.53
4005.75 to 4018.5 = -0.6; 3.3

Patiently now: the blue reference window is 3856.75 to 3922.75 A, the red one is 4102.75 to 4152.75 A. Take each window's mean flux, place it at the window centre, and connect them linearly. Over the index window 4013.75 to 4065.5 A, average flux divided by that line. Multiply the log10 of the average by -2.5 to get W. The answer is -0.043 mag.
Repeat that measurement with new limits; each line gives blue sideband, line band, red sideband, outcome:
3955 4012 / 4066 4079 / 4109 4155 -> -0.03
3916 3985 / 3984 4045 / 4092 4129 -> -0.01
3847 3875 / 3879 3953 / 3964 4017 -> 0.06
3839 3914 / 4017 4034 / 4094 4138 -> 0.00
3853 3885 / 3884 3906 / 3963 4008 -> 0.06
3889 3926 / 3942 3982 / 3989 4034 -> -0.01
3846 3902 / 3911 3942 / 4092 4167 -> 0.03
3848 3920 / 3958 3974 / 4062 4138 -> 0.02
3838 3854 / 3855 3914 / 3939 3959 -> 0.06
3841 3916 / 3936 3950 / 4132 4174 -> -0.02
